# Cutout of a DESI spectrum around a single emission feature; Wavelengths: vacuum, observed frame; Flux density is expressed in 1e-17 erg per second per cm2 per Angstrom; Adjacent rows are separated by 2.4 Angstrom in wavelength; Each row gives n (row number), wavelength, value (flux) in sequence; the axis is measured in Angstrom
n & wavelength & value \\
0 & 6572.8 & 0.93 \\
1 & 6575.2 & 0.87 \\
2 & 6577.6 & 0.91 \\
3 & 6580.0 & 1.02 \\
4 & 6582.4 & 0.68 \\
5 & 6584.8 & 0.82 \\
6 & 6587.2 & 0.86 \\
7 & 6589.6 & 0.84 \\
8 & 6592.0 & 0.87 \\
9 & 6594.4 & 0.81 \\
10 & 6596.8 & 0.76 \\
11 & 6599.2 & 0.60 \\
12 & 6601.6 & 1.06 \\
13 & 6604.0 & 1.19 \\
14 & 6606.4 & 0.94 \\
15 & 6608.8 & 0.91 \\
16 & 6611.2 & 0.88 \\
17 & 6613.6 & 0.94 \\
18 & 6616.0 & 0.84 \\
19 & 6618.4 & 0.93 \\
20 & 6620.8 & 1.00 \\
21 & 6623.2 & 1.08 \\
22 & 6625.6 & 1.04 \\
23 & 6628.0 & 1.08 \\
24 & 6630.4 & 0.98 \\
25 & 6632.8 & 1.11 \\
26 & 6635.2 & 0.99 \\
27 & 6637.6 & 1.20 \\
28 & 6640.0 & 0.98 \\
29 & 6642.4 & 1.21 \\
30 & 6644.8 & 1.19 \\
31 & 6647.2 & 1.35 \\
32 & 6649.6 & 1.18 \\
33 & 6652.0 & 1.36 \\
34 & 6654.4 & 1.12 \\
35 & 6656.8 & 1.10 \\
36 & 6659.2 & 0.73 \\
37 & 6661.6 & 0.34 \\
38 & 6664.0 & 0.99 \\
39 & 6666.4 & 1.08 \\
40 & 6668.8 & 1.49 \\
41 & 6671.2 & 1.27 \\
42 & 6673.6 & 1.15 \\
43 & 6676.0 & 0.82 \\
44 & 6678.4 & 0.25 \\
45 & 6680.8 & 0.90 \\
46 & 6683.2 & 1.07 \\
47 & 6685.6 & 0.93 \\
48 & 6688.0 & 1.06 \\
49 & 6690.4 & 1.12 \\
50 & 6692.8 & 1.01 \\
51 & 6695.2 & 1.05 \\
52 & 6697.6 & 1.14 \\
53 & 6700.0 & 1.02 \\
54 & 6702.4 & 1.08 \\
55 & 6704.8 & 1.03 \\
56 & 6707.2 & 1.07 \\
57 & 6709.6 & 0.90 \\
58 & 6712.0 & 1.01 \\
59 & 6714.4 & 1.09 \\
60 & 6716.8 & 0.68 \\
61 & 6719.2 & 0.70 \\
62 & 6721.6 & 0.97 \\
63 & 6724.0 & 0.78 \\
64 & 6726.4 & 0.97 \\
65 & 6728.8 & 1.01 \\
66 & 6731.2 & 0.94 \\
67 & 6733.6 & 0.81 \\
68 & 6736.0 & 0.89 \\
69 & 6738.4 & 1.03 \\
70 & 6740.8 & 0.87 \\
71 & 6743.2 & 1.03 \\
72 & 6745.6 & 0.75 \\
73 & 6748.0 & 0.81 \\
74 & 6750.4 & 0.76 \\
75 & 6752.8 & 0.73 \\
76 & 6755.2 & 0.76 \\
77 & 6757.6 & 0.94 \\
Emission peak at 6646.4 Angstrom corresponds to Mg II 2798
